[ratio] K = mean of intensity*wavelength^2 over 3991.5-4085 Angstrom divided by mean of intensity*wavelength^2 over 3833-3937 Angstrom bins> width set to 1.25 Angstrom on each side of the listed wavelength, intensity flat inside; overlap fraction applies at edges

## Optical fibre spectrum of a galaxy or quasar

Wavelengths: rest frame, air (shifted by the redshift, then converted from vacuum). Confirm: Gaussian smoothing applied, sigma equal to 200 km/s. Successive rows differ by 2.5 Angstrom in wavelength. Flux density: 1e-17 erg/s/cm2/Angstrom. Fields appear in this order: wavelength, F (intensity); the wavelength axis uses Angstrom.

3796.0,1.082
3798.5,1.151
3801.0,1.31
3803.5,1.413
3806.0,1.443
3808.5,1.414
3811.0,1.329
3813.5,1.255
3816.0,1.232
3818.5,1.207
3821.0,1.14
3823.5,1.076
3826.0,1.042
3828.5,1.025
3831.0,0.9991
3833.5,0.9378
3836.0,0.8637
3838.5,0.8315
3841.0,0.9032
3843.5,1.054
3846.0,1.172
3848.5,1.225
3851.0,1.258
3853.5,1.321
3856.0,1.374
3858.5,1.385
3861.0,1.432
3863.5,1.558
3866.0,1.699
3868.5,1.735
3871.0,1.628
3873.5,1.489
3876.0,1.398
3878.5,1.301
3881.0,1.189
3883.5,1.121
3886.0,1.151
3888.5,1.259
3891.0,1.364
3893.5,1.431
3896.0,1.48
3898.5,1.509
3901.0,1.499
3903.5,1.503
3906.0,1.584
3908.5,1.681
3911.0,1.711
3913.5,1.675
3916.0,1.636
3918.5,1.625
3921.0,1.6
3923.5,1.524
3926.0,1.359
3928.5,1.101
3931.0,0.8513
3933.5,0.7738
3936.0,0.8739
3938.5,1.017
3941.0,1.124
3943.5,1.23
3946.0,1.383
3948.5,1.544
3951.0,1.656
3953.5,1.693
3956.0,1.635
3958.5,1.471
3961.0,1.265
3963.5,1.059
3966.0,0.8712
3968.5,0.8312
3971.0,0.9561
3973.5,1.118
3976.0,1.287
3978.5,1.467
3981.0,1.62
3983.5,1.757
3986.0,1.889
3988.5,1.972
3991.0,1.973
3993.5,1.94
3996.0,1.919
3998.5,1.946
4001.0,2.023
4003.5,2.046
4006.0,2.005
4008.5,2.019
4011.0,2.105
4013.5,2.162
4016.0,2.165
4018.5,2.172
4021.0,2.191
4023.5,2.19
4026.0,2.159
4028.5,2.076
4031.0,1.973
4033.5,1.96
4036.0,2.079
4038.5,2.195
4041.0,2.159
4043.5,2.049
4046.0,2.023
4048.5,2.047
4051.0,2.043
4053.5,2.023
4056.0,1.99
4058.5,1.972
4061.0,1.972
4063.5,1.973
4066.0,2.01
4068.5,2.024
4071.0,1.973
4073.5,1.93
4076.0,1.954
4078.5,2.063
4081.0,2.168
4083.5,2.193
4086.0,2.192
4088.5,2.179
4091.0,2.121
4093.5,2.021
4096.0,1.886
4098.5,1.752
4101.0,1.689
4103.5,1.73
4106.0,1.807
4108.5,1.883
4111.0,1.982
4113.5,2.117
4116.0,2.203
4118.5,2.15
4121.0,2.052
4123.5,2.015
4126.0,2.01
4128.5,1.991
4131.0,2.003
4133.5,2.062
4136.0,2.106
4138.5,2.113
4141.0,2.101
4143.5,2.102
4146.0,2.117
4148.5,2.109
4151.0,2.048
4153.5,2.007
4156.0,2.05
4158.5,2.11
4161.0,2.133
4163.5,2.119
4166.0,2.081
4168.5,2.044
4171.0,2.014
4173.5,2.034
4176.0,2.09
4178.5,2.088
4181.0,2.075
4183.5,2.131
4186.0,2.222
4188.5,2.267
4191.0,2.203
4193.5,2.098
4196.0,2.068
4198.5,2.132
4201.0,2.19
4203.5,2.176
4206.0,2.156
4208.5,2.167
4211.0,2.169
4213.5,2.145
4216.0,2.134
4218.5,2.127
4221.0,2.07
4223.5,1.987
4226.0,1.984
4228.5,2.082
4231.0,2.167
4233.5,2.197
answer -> 1.7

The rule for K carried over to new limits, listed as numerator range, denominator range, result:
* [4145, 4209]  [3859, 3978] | 1.77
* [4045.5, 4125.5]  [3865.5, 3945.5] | 1.60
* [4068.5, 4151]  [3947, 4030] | 1.24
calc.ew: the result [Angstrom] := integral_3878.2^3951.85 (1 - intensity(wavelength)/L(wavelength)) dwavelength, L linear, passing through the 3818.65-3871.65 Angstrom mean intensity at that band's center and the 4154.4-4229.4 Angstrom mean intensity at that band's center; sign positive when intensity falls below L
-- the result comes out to 1.9 Angstrom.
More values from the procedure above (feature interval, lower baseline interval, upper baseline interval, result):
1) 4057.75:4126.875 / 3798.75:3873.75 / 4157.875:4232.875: -4.9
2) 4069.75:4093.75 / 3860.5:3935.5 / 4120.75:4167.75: -2.2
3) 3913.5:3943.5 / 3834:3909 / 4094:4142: 4.8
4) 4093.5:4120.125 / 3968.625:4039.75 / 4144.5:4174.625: 1.1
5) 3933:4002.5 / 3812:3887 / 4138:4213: 5.0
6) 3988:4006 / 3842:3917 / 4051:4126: -2.3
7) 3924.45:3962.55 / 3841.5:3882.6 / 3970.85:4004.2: 8.1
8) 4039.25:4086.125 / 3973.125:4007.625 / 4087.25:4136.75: -3.1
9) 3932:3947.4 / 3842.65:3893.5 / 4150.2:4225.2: 4.6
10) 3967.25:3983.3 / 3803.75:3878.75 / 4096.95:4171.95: 3.6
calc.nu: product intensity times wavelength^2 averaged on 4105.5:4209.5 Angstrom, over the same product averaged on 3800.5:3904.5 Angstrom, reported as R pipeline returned 1.9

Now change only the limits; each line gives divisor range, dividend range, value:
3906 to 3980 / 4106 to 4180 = 1.73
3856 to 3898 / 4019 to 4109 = 1.57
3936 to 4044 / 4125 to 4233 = 1.34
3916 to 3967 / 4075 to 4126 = 1.68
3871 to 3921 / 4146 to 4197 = 1.65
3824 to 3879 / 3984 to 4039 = 1.77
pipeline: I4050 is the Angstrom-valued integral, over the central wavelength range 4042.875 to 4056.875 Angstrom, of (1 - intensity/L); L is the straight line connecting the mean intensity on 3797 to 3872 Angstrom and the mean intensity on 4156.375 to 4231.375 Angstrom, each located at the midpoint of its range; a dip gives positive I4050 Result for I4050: -2.09 Angstrom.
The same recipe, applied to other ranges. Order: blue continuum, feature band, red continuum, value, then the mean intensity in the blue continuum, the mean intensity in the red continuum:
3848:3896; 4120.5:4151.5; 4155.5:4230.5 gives -1.2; 1.39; 2.11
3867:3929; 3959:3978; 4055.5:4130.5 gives 6.5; 1.47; 2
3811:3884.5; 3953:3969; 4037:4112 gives 3.5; 1.24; 2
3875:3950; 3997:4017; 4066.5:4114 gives -4.4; 1.35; 1.98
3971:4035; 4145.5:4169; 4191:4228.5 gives -0.2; 1.91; 2.12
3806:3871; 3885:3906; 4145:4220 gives -0.5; 1.23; 2.12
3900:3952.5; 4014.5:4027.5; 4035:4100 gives -2.5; 1.38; 2.04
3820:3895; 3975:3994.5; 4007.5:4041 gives 1.7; 1.25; 2.11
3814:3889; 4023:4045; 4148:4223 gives -4.8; 1.23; 2.11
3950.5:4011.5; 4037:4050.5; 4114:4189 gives -2.3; 1.61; 2.09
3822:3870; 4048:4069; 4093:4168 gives -2.2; 1.21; 2.02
